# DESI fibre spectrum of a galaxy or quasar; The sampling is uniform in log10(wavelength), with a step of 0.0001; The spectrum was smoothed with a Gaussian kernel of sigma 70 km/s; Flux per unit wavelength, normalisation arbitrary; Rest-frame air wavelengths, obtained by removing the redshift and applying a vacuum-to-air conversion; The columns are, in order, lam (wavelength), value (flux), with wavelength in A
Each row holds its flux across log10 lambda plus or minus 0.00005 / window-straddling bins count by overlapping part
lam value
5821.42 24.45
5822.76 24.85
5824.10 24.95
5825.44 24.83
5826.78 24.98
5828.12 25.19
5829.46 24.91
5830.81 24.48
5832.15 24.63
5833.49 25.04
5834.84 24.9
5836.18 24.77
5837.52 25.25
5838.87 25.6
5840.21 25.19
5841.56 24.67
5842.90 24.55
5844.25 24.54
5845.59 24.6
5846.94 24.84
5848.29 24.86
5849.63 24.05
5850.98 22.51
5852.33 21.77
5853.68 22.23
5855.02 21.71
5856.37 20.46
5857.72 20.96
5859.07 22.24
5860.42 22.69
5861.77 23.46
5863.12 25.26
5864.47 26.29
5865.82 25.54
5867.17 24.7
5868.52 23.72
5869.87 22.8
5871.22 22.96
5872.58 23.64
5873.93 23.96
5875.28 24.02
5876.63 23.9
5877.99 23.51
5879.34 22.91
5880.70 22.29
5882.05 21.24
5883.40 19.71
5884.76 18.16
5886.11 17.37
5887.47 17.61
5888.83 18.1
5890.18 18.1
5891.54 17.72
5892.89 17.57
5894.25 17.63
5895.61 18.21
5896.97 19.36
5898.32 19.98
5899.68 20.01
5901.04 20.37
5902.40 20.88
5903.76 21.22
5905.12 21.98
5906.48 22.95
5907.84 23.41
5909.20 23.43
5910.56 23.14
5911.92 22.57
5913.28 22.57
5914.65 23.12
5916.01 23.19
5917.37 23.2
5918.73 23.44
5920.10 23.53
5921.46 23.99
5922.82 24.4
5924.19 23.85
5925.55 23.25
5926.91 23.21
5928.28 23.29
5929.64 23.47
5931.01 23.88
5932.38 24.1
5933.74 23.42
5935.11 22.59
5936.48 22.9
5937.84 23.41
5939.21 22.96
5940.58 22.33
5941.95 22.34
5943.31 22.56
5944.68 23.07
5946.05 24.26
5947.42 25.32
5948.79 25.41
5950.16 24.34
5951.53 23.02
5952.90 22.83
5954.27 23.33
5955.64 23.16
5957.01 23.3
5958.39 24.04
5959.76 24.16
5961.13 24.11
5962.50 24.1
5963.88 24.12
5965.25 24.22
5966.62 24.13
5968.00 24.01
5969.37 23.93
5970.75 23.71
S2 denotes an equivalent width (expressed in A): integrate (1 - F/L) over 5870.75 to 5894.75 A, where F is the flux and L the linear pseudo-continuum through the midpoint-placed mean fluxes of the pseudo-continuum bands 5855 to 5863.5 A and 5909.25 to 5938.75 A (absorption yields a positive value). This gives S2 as 2.2 A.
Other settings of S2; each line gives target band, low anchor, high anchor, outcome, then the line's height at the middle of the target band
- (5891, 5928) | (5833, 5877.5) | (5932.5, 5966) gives 2.9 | 23.7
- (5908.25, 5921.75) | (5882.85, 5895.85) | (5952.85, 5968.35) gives -2.1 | 20.1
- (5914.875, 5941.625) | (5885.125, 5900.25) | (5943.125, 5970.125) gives -2.5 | 21.4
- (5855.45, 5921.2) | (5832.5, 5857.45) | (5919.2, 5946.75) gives 5.2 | 23.6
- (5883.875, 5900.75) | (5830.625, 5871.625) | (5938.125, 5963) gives 3.8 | 23.8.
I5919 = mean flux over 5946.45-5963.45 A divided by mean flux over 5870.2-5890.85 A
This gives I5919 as 1.1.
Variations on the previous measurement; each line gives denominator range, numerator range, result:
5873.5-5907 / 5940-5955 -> 1.16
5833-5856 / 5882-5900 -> 0.77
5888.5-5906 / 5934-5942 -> 1.18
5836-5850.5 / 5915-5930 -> 0.95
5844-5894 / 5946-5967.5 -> 1.08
